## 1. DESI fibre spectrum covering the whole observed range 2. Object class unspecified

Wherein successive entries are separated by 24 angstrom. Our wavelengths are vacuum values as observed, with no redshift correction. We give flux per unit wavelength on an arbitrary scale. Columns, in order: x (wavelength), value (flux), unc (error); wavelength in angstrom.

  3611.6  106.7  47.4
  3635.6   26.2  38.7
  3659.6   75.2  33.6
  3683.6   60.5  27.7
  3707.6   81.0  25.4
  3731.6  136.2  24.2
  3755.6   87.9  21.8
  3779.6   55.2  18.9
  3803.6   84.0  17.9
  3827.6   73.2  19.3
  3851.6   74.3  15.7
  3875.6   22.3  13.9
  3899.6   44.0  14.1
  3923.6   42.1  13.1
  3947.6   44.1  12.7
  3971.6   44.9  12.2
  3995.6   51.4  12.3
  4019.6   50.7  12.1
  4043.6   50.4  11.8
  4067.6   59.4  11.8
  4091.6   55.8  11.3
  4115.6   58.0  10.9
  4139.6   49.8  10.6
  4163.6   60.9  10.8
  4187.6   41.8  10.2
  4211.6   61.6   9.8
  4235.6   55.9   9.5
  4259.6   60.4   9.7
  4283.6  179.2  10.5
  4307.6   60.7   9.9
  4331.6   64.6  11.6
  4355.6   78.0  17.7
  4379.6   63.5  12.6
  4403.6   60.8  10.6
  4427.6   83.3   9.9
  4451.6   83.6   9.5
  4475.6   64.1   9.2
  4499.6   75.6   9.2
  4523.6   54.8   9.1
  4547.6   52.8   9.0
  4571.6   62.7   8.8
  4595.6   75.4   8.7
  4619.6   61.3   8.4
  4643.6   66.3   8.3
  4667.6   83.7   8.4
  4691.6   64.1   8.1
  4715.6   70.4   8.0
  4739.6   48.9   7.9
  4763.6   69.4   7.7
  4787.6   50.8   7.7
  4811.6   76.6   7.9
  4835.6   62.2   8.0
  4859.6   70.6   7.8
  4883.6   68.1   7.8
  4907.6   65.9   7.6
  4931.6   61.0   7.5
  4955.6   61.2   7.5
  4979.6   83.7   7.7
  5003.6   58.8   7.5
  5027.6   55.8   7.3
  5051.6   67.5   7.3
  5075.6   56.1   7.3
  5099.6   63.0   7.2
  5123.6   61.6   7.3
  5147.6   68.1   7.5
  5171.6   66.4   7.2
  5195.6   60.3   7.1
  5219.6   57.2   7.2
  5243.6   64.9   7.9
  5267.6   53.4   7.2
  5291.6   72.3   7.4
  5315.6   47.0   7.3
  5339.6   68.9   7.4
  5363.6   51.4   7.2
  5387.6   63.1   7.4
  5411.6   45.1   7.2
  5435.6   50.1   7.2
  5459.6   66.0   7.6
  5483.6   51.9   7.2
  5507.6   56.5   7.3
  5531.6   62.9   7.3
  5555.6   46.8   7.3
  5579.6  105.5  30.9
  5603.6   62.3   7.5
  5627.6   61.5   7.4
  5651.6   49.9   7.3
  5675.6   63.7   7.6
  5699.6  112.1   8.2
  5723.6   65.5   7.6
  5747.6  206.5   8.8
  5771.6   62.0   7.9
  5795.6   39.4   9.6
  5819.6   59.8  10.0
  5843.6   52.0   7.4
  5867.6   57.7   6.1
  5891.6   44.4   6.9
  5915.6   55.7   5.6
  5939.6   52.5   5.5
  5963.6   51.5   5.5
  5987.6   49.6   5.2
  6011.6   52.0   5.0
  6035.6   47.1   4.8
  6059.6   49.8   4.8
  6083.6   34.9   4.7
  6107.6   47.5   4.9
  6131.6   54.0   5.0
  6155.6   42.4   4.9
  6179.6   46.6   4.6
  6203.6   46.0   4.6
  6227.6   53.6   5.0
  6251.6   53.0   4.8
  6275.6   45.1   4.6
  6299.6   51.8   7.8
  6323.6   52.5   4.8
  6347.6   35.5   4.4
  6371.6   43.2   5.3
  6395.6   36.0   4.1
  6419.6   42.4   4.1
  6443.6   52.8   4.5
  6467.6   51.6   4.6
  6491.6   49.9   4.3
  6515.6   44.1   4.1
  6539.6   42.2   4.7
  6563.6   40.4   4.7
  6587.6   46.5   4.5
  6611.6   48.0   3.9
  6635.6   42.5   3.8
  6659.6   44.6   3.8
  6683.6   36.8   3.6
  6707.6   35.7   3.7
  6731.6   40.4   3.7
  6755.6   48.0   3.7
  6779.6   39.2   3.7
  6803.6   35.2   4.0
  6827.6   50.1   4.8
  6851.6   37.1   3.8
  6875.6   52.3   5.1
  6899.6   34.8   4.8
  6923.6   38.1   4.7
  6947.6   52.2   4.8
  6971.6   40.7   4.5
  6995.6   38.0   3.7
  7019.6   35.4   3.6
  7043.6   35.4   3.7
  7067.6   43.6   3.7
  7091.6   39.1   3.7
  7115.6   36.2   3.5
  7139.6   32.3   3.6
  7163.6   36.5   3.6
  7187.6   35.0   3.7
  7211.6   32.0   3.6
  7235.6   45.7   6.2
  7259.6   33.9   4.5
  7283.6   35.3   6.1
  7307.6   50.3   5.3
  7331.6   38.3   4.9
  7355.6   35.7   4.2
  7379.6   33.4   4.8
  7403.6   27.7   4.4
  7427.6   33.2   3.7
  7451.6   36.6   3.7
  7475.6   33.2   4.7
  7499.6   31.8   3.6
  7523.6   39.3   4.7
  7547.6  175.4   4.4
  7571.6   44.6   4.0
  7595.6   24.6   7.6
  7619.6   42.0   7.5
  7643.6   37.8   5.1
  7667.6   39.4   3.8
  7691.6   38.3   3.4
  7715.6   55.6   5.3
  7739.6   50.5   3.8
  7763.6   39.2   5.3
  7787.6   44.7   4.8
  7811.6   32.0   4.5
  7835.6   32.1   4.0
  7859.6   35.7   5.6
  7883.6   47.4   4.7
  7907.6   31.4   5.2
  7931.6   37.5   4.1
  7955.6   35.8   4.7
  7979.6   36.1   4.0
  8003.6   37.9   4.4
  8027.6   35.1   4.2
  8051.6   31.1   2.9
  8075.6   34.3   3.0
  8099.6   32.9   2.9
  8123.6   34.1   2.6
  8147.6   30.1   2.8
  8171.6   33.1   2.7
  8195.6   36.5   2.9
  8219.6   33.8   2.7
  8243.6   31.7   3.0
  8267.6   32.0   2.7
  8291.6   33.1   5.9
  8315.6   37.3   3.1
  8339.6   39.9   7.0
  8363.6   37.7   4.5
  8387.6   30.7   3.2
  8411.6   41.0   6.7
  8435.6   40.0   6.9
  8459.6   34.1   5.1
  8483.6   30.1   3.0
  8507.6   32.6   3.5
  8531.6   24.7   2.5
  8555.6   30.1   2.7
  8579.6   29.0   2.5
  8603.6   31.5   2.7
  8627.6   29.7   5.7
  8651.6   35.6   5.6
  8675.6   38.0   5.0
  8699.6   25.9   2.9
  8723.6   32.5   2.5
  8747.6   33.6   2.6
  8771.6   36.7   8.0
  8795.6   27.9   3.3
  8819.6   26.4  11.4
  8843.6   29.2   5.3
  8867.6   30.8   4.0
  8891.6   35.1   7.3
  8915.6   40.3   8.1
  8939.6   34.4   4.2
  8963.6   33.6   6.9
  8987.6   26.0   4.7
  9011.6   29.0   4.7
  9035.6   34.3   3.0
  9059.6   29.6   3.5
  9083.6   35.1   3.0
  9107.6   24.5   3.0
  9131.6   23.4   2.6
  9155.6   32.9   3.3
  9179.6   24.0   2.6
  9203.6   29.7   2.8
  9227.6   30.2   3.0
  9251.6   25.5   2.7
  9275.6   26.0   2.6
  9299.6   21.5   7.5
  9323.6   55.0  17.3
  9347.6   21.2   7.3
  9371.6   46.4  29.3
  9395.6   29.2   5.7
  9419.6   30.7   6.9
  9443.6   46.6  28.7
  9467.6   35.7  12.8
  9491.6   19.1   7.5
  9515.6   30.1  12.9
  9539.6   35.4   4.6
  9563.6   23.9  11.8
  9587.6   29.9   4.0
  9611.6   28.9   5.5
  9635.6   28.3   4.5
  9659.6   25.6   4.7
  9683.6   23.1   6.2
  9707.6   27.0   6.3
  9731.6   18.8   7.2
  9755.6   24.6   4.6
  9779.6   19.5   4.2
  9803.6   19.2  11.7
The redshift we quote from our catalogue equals 0.149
